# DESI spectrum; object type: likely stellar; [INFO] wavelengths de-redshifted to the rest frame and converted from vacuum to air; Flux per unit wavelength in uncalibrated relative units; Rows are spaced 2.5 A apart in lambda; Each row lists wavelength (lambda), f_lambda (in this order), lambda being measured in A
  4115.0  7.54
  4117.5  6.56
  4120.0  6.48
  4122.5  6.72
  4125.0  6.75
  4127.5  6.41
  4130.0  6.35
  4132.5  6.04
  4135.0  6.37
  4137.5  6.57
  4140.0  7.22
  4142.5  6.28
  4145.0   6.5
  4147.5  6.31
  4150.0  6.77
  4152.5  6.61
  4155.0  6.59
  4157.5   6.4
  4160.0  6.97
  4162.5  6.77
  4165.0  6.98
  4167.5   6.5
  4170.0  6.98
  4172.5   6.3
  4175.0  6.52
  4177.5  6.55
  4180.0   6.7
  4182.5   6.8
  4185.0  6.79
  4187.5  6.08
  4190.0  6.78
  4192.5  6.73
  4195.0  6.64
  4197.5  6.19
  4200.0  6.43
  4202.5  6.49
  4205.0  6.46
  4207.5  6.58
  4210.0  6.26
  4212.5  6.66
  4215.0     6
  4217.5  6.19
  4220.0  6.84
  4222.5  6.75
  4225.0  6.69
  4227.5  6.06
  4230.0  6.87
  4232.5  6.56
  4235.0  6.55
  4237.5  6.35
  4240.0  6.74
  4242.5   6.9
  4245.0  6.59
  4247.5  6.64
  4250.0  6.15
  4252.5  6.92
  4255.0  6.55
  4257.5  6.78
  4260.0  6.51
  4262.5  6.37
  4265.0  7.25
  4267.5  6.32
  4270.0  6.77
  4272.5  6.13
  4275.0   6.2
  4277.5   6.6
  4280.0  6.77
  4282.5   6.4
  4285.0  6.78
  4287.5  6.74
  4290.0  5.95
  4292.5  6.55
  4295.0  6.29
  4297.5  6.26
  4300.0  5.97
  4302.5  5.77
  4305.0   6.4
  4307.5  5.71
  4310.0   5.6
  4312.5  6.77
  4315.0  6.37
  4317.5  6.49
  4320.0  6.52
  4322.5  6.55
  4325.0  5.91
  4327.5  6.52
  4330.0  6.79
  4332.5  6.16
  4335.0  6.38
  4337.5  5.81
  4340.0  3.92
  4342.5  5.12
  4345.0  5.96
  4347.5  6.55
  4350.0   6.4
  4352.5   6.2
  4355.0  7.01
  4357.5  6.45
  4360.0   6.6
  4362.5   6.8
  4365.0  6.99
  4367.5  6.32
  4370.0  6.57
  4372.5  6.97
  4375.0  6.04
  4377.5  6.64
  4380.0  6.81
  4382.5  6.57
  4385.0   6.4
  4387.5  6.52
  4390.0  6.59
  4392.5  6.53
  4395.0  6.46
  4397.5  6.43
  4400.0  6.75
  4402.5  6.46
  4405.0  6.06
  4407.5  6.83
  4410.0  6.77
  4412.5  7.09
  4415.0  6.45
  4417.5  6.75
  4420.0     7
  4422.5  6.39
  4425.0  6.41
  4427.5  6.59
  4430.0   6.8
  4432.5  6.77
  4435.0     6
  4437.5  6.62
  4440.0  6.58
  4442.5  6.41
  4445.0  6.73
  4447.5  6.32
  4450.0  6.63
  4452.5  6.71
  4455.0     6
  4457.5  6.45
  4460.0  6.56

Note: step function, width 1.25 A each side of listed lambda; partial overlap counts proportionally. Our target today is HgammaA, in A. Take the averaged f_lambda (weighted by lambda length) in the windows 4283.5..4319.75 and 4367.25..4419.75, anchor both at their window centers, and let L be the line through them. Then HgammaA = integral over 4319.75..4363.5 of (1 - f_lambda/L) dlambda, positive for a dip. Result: 1.5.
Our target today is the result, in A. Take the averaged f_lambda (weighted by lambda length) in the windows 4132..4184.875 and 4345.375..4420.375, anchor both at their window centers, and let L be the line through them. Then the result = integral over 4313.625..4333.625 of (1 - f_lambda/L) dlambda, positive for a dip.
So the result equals 0.5 A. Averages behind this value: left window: 6.62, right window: 6.59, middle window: 6.42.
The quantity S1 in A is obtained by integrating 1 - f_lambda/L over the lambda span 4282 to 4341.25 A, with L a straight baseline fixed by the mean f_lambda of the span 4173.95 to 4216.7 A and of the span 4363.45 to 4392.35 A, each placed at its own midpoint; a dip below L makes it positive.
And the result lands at 3.3 A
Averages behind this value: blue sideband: 6.51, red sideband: 6.58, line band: 6.19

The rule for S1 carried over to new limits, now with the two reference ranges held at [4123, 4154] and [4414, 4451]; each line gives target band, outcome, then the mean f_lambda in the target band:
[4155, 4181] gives -0.6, 6.66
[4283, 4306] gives 0.8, 6.3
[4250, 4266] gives -0.3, 6.68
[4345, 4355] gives 0.2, 6.41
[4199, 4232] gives 0.2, 6.49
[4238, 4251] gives -0.1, 6.6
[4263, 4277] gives 0.0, 6.53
